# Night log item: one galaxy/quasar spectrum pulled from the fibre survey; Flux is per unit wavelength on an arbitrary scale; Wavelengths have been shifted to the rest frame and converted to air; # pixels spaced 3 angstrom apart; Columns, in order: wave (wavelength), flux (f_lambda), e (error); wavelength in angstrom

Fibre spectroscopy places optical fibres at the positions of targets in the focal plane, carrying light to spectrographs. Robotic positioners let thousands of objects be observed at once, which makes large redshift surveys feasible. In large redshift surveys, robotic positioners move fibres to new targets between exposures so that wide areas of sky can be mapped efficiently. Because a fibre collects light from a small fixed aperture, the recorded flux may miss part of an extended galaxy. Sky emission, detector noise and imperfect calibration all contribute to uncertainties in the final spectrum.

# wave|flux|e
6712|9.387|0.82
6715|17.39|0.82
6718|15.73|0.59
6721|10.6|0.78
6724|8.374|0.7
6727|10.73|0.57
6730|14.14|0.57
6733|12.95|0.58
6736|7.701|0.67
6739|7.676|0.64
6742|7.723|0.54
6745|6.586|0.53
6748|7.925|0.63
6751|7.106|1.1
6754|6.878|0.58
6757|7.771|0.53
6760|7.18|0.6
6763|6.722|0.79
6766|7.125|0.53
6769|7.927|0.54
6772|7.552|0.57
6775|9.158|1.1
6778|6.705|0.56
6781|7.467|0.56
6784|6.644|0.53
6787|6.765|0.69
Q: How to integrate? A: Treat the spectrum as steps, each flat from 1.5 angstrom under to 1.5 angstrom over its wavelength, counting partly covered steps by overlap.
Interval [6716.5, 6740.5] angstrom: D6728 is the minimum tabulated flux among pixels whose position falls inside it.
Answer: 7.676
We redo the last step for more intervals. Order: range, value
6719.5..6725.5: 8.374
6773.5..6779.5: 6.705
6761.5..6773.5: 6.722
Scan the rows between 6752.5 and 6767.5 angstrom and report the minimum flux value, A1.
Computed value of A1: 6.722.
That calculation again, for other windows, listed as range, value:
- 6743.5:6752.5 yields 6.586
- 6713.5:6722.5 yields 10.6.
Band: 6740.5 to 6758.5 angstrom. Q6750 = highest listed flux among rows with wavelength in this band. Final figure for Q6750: 7.925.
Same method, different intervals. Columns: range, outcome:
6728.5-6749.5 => 14.14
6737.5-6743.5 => 7.723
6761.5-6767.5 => 7.125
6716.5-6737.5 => 15.73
